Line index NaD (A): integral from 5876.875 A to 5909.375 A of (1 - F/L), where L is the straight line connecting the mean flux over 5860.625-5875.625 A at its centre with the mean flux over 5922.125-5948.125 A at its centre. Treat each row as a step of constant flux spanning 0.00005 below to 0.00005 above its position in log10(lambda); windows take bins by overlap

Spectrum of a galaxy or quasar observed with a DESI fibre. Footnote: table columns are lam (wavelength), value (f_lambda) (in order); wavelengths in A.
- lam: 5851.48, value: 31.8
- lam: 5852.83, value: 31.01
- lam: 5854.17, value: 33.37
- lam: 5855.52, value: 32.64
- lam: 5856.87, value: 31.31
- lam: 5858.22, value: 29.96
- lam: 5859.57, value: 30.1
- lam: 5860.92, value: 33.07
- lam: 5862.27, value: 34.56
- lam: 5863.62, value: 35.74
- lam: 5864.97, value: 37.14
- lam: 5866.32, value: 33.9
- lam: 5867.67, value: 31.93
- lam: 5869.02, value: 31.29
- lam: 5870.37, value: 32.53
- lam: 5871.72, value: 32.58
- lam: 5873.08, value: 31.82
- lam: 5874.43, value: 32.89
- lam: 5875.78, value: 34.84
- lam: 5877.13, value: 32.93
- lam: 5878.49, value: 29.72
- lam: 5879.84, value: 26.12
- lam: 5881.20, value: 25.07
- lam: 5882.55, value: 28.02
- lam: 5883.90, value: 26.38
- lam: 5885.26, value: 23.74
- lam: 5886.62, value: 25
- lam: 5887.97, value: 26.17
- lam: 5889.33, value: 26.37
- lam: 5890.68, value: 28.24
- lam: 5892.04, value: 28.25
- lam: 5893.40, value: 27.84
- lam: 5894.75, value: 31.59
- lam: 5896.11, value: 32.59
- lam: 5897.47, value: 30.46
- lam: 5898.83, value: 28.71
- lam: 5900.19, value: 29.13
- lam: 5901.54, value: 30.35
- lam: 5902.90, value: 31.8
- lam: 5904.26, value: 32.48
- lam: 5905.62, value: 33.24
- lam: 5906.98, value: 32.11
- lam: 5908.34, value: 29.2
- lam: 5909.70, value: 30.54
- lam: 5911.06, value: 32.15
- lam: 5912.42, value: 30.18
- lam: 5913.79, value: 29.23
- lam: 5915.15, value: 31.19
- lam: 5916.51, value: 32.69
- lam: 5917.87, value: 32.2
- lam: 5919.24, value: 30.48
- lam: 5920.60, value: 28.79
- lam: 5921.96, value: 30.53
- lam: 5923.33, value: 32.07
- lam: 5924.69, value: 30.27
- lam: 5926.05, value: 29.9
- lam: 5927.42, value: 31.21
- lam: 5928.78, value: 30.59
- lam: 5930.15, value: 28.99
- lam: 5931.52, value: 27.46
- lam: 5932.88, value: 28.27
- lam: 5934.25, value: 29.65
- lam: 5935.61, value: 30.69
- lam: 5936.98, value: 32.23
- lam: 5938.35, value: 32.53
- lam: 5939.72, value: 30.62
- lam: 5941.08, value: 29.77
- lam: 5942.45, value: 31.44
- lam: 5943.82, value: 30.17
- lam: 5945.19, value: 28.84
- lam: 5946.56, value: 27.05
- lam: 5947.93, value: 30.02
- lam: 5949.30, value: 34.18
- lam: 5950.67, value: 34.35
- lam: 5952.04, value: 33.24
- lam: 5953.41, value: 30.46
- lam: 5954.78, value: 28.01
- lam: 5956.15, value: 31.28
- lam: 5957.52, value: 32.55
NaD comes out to 3.3 A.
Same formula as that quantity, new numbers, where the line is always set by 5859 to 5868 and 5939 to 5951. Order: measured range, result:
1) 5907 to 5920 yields 0.39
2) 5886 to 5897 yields 1.49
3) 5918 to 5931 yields 0.45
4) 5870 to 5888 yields 2.23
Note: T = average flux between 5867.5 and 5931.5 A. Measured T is 30.1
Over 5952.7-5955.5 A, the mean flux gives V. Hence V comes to 29.3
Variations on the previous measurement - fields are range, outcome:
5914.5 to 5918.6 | 32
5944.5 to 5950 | 30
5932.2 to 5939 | 30.7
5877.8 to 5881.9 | 27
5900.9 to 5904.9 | 31.5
